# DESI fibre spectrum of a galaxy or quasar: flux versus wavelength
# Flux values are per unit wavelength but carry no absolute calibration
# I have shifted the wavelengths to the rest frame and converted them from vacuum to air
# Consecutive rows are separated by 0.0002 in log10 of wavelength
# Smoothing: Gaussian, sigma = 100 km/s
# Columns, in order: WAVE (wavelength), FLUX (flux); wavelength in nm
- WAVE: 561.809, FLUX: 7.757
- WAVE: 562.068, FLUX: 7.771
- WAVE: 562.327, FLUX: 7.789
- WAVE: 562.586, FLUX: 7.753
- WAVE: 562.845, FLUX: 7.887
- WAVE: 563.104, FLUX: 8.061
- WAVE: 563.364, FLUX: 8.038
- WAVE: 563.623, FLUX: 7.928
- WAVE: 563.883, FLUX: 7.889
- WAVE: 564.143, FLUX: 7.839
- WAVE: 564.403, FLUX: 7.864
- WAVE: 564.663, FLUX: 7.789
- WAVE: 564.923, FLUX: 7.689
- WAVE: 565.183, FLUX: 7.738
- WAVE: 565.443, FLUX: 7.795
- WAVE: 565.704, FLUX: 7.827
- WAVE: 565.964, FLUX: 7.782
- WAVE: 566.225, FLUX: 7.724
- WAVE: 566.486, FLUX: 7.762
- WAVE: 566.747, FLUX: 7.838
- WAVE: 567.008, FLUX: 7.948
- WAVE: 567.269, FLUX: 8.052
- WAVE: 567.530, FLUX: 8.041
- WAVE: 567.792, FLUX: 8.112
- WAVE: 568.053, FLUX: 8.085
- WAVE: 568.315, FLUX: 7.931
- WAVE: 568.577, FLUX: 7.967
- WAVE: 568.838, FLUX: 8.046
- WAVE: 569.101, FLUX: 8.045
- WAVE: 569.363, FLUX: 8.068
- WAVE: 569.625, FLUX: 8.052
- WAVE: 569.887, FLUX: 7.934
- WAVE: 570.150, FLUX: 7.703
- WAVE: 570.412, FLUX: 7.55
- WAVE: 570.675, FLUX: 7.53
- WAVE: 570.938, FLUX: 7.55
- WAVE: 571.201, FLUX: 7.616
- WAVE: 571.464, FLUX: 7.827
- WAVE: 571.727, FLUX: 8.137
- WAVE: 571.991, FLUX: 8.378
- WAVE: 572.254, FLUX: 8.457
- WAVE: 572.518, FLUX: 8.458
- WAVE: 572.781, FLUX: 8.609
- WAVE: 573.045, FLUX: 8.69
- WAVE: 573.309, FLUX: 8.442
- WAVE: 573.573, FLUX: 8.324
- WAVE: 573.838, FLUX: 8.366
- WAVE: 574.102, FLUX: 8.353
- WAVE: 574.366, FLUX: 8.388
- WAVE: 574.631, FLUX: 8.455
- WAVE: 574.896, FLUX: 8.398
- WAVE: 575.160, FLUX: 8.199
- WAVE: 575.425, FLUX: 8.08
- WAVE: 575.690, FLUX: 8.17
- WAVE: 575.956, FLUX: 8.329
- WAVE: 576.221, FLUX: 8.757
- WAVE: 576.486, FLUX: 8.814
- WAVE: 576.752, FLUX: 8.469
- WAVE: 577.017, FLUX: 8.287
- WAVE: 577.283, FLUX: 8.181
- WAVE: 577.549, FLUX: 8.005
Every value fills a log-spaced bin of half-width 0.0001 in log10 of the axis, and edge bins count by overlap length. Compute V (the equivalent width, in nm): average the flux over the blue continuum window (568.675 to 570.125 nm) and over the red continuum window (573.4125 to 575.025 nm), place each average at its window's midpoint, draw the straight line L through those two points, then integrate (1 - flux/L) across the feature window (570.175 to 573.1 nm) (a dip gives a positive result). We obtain 0.05 nm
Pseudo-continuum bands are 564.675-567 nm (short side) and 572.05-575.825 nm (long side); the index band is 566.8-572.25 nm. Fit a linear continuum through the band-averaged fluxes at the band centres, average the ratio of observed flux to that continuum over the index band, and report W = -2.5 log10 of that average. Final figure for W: 0.015 mag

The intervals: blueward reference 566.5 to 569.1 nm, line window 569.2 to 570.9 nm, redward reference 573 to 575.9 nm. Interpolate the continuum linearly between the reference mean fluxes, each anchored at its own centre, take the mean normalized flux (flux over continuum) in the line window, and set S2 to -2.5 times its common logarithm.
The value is 0.04 mag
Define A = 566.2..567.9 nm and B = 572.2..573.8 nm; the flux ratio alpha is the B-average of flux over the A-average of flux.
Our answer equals 1.1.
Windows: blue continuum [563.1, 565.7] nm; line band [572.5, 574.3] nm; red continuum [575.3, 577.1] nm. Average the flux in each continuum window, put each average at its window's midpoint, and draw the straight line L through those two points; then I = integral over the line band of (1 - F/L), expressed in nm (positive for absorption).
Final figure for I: -0.04 nm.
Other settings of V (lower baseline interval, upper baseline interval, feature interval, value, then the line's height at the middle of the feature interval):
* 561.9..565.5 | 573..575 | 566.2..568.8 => 0.03 nm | 8.05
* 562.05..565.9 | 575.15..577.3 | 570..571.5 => 0.10 nm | 8.14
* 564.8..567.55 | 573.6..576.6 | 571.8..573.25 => -0.05 nm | 8.23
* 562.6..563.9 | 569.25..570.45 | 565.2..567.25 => 0.03 nm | 7.92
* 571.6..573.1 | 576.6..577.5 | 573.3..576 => 0.02 nm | 8.37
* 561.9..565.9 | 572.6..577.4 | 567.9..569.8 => 0.02 nm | 8.09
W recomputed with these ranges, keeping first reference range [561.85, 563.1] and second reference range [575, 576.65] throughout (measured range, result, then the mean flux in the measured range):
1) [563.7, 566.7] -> 0.02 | 7.79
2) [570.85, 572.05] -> 0.04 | 7.88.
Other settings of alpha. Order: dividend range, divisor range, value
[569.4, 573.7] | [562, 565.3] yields 1.03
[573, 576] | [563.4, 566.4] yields 1.07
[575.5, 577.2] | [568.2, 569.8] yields 1.05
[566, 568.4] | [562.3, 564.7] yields 1.01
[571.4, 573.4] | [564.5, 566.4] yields 1.08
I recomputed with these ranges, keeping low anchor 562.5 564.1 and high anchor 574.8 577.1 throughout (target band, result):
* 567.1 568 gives 0.00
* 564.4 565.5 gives 0.03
